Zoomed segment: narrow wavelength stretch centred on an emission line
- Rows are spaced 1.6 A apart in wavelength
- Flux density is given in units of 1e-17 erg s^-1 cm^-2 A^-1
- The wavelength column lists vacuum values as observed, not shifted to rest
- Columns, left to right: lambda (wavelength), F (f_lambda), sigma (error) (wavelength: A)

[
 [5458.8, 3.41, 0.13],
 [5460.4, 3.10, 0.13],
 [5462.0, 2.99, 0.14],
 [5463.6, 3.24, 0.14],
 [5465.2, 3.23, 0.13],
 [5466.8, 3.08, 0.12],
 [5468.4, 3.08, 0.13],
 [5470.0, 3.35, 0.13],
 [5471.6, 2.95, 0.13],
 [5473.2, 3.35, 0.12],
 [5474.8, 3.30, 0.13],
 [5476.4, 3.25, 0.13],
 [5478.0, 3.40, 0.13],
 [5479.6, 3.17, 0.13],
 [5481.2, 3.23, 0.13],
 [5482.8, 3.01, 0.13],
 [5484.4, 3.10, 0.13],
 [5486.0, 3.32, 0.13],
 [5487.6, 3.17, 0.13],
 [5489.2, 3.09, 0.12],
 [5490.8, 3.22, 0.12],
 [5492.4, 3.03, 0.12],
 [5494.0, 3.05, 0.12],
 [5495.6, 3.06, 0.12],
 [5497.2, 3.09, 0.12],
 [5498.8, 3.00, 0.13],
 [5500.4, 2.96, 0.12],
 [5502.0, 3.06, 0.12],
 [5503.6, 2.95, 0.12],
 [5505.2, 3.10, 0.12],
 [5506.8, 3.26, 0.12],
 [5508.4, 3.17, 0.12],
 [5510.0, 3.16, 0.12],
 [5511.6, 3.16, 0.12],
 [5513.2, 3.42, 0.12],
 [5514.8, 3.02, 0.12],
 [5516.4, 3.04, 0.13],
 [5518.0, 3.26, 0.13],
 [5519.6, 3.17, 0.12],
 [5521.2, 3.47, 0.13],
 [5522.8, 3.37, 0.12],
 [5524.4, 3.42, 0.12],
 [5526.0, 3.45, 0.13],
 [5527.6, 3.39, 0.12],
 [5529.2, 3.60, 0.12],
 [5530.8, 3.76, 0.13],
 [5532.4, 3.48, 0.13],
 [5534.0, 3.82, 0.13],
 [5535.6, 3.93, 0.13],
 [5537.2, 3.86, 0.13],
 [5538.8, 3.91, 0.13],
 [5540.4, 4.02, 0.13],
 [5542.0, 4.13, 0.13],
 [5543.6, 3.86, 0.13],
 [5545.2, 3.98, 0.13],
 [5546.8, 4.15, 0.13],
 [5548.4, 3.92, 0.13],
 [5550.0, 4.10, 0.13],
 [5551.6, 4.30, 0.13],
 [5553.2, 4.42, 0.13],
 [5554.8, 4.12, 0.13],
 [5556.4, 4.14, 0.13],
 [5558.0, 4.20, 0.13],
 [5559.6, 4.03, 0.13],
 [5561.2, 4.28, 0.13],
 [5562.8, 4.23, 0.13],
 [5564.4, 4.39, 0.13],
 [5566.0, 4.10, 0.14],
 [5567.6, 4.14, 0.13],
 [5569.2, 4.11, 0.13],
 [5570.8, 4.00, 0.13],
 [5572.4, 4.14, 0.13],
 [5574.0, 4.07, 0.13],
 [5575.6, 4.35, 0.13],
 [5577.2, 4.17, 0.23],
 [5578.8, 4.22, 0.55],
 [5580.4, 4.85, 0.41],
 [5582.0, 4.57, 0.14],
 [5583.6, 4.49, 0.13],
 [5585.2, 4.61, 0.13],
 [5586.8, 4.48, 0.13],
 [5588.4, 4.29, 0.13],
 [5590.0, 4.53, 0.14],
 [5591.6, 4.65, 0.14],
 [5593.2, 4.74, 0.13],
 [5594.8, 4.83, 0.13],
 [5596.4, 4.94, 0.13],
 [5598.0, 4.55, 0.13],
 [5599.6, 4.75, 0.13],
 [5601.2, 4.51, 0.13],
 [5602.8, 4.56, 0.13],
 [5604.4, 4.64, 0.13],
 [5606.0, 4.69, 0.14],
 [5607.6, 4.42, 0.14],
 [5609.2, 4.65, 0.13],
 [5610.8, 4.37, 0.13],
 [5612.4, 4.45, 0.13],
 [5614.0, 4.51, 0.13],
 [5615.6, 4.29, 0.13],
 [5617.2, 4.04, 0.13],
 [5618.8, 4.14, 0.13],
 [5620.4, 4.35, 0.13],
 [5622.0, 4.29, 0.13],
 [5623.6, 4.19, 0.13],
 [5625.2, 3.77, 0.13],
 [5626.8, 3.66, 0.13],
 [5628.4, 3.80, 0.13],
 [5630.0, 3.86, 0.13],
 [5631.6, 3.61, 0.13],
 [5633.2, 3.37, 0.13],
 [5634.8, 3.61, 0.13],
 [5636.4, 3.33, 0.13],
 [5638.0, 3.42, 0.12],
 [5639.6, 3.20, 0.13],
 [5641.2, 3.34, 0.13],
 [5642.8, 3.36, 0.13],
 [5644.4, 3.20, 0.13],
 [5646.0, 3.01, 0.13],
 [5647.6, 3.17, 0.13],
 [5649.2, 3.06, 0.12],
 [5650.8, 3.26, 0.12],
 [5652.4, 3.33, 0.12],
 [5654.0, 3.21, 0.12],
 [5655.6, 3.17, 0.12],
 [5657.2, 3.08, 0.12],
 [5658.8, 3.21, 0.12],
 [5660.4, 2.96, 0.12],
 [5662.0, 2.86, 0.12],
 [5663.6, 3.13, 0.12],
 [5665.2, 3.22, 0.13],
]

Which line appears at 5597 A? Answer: C III] 1909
